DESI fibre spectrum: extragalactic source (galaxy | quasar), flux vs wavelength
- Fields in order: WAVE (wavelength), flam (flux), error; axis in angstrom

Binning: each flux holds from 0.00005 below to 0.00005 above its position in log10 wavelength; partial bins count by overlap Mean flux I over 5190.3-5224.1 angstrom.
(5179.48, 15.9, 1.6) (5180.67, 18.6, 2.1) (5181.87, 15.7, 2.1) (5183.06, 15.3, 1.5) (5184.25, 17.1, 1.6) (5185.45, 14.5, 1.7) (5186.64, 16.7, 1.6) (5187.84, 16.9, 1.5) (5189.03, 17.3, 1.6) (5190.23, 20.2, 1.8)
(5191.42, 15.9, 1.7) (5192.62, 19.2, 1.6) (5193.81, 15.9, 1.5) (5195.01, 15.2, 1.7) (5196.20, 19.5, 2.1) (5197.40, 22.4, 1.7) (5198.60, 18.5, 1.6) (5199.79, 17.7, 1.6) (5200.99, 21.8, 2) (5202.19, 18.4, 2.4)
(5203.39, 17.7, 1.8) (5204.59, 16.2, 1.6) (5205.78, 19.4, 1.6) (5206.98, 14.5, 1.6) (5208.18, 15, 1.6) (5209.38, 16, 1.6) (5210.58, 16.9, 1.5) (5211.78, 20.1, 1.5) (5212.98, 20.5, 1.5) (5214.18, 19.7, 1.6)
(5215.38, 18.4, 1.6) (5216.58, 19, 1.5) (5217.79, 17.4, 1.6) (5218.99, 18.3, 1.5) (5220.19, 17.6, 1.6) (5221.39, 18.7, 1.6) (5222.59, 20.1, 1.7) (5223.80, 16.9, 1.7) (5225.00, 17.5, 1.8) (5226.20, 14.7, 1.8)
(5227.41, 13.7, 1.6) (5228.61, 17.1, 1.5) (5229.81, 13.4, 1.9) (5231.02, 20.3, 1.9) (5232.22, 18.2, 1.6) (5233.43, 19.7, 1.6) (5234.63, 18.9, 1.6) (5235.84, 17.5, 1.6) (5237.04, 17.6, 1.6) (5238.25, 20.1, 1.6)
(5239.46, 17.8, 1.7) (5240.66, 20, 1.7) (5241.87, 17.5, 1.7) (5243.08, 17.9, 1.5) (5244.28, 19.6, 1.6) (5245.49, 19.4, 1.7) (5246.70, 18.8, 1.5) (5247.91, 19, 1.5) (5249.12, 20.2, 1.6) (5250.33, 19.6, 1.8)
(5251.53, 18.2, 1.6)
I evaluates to 18.1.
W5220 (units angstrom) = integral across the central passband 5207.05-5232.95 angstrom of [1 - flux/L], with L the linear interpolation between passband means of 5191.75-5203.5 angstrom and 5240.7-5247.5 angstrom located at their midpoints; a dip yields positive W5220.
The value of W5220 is 1.6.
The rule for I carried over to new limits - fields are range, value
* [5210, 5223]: 18.8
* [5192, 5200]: 18.4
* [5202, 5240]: 17.7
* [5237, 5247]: 18.8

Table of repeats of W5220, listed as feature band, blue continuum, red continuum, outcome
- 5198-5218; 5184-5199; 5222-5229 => -1.1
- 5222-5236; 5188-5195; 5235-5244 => 0.7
